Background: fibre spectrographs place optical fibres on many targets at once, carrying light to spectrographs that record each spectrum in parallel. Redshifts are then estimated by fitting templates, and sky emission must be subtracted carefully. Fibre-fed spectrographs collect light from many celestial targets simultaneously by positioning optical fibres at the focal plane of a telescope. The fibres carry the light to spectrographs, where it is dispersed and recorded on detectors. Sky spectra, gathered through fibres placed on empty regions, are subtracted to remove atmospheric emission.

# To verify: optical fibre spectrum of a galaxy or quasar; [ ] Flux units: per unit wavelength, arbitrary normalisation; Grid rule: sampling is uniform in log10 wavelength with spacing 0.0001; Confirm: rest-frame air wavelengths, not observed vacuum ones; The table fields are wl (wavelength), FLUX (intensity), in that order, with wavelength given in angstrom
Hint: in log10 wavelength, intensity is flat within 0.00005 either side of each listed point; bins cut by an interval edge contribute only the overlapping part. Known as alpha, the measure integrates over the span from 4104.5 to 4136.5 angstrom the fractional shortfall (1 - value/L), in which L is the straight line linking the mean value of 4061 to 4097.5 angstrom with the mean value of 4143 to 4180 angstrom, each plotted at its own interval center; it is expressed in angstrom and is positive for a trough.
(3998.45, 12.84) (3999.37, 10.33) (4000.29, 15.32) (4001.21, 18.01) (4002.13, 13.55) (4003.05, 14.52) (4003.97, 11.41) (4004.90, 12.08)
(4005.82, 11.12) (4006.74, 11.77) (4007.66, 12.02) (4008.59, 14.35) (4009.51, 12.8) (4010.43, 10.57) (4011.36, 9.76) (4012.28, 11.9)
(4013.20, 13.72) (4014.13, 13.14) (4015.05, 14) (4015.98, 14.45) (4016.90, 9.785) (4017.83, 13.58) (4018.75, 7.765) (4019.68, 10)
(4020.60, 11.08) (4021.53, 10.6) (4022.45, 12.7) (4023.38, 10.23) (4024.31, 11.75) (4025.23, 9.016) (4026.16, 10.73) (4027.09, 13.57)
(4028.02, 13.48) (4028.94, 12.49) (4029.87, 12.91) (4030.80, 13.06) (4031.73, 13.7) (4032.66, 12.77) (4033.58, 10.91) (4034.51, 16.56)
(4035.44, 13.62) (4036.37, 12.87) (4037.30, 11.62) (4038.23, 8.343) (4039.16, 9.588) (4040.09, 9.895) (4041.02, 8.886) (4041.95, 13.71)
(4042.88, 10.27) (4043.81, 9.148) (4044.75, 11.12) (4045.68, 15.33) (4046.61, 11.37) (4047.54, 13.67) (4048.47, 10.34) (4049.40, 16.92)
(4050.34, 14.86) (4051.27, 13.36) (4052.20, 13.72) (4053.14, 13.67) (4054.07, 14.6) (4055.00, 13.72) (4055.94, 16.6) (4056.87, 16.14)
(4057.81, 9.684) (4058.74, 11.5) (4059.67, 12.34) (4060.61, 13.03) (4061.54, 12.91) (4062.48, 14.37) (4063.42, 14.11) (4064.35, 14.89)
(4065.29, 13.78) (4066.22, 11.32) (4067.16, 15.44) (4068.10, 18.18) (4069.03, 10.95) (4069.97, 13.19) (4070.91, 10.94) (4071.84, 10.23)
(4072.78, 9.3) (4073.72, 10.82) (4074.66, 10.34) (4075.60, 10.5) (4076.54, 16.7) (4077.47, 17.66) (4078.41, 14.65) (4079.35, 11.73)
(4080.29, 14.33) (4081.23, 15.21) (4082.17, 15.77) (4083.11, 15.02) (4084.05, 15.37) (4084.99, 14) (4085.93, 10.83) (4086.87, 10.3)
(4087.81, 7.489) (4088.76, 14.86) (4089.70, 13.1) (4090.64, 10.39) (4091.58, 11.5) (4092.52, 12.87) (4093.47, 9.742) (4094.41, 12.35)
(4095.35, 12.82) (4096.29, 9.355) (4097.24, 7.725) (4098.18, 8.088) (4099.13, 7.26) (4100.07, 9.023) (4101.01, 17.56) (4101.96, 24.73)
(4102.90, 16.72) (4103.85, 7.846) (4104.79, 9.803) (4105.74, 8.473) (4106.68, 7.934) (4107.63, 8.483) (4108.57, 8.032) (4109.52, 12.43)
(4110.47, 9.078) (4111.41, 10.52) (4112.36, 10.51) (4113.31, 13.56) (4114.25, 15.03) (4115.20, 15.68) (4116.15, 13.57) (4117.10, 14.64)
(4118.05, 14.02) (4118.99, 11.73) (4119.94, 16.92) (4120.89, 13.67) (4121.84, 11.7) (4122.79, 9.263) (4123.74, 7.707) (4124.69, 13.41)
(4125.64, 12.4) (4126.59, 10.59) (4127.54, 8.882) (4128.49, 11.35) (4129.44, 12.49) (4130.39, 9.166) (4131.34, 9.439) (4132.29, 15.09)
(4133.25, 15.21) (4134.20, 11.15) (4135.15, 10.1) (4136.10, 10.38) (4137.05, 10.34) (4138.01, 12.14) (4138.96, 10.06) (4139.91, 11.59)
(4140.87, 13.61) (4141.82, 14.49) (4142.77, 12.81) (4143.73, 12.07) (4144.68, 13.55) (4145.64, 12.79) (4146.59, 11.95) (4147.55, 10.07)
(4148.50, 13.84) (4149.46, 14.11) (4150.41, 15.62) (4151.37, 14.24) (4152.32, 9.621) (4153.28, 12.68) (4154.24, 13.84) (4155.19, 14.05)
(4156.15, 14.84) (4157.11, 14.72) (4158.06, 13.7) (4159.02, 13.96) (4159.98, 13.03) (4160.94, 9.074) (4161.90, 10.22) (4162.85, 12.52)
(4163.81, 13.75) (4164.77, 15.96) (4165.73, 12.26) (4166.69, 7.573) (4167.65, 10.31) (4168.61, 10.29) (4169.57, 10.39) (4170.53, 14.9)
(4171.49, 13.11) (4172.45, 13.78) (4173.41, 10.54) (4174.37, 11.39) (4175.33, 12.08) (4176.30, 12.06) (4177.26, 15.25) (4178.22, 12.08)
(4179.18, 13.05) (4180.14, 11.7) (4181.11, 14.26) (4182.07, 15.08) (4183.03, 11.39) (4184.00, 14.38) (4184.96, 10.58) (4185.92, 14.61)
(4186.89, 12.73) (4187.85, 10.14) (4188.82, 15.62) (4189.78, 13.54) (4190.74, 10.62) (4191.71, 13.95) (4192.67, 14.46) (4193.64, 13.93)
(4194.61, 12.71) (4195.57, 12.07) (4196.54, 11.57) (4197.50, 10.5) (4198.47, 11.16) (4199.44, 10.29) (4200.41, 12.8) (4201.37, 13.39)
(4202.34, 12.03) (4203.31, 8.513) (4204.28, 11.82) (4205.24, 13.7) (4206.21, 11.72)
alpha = 2.8 angstrom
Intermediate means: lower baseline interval 12.7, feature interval 11.6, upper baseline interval 12.6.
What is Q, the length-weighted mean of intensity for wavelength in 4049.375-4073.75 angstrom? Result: 13.3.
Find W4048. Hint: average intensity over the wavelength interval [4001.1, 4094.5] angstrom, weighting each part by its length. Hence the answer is 12.6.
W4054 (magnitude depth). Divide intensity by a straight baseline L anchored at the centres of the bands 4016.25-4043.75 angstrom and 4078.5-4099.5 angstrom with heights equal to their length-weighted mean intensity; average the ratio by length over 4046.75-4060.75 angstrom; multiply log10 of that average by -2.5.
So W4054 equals -0.16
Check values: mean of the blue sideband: 11.6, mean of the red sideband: 11.9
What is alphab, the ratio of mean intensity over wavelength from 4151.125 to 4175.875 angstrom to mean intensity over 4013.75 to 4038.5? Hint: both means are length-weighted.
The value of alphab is 1.03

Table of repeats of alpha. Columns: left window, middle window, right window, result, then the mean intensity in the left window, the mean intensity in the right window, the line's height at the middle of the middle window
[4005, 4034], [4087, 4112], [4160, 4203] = 2.2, 11.9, 12.4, 12.1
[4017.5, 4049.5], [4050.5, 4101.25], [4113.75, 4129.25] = -2.3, 11.8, 12.5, 12.1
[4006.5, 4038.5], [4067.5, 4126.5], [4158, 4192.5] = 0.3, 12.1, 12.5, 12.3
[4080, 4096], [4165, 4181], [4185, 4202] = 0.7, 12.6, 12.5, 12.6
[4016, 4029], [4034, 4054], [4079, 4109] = -1.6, 11.3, 11.8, 11.4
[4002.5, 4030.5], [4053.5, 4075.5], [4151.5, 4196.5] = -1.4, 11.9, 12.7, 12.1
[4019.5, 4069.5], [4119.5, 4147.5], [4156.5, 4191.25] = 1.6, 12.6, 12.5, 12.6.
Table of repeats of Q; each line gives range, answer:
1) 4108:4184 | 12.3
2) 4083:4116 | 11.7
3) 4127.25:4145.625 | 11.8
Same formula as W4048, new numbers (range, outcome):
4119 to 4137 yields 11.6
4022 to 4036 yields 12.5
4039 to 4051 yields 12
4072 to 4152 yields 12.1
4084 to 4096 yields 11.8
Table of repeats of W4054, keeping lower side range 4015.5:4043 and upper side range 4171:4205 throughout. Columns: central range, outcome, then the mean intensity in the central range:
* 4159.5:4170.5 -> 0.08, 11.5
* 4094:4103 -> -0.03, 12.4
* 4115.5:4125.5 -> -0.05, 12.7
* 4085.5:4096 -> 0.05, 11.4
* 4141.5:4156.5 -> -0.07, 13.1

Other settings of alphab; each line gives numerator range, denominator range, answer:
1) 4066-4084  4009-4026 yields 1.16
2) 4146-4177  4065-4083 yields 0.95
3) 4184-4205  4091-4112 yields 1.12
